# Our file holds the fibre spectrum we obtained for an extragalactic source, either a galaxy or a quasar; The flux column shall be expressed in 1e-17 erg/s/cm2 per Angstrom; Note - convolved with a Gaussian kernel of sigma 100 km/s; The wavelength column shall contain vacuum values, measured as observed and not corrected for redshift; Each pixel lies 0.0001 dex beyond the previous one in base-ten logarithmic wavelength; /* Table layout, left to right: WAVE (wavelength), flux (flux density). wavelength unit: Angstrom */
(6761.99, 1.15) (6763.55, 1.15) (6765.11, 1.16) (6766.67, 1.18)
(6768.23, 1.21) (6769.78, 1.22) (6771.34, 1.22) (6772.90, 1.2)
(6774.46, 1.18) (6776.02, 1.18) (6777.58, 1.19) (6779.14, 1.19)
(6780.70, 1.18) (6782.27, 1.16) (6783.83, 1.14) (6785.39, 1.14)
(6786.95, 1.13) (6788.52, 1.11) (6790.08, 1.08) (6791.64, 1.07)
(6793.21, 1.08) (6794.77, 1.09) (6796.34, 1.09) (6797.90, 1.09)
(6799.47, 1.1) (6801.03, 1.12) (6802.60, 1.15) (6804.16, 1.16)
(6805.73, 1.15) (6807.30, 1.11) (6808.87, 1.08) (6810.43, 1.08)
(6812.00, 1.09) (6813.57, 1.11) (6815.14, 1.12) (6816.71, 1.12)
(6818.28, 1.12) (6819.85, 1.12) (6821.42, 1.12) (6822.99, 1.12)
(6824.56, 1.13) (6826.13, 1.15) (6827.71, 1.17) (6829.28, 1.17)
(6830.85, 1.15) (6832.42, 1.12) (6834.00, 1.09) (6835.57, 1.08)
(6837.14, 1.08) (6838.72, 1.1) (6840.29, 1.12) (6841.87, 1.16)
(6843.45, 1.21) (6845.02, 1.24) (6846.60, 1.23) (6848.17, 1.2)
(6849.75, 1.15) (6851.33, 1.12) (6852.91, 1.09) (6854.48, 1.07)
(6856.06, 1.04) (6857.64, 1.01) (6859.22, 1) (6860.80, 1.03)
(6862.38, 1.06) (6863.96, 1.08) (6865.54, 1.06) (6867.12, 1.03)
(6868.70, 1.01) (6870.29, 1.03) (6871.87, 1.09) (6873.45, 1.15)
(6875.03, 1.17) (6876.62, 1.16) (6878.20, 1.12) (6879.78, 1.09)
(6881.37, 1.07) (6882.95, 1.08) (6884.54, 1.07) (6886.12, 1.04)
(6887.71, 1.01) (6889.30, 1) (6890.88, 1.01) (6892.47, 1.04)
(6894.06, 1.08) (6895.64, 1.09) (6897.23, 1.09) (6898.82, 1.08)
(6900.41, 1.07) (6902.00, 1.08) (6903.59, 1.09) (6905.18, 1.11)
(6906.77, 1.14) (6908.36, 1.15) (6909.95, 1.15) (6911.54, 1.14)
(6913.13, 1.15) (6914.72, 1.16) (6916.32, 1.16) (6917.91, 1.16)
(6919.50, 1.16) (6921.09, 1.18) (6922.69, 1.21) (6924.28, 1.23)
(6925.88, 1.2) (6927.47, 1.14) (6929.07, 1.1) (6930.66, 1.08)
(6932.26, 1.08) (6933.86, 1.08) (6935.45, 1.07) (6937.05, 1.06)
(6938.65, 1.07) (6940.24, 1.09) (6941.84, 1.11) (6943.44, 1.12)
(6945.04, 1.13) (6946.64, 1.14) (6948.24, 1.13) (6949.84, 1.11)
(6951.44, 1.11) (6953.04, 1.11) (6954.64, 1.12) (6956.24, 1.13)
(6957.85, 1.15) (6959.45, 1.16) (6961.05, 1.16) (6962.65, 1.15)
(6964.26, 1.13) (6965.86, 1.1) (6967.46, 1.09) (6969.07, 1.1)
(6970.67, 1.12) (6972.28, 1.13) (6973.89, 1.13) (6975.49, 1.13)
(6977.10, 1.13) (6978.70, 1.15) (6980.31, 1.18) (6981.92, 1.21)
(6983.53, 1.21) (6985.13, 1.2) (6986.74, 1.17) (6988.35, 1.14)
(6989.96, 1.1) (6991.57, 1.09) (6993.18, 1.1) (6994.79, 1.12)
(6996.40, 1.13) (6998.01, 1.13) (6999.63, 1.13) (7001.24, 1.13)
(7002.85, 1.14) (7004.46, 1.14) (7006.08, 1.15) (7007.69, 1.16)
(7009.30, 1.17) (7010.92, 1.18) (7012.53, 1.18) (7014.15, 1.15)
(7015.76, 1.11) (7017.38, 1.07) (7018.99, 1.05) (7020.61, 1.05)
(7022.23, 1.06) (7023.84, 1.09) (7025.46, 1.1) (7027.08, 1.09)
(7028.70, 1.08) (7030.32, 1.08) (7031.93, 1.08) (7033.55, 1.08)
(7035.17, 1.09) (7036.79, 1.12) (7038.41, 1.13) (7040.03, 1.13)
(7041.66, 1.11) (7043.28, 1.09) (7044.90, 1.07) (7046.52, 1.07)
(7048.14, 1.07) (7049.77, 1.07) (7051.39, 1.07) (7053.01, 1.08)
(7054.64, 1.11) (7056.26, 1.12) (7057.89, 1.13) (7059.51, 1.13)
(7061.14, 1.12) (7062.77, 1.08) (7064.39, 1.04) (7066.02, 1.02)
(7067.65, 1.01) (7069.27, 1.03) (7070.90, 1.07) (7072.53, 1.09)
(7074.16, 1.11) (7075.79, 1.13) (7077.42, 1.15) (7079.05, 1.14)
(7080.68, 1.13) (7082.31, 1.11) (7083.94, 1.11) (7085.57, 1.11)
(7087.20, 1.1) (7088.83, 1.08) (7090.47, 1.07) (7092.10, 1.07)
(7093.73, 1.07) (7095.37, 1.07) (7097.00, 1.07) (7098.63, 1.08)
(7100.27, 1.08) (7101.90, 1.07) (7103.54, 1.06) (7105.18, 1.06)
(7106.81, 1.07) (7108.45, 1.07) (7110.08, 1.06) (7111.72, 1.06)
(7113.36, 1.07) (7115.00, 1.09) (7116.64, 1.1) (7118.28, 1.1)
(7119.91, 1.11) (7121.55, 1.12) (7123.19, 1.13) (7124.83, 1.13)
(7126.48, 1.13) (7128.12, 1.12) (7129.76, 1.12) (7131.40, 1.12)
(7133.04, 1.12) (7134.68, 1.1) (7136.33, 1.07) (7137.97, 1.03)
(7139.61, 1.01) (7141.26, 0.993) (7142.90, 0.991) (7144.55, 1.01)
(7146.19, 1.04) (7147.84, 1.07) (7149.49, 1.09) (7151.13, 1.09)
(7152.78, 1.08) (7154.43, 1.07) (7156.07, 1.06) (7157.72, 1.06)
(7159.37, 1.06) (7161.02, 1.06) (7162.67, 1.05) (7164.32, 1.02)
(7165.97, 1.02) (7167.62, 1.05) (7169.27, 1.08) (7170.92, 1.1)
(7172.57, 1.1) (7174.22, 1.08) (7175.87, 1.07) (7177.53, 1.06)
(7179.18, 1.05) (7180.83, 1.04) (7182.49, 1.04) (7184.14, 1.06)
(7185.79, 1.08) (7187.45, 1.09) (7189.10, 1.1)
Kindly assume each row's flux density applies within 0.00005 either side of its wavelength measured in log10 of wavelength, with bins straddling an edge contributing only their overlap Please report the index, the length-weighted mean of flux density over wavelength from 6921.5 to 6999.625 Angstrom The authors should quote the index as 1.13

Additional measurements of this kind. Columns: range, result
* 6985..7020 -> 1.13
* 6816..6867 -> 1.11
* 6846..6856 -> 1.13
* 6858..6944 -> 1.1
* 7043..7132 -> 1.09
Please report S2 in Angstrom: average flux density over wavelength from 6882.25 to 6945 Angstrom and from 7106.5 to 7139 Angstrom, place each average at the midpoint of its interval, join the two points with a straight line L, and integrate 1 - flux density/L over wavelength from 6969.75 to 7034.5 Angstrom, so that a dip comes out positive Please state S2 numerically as -1.4 Angstrom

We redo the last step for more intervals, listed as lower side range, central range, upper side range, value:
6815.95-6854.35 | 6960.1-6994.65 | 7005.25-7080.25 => -0.9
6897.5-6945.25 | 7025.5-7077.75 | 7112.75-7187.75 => 0.3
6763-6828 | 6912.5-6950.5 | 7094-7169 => -0.7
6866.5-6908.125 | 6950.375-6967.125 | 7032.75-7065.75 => -0.7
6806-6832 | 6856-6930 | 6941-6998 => 2.0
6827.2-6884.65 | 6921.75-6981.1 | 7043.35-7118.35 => -1.6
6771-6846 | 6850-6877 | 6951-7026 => 1.5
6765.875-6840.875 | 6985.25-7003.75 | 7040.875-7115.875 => -0.5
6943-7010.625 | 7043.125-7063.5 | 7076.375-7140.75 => 0.3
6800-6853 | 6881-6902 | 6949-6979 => 1.4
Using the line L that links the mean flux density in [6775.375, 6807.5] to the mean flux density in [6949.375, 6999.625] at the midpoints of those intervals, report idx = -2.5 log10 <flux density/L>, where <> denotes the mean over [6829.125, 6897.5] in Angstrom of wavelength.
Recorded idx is 0.04 mag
